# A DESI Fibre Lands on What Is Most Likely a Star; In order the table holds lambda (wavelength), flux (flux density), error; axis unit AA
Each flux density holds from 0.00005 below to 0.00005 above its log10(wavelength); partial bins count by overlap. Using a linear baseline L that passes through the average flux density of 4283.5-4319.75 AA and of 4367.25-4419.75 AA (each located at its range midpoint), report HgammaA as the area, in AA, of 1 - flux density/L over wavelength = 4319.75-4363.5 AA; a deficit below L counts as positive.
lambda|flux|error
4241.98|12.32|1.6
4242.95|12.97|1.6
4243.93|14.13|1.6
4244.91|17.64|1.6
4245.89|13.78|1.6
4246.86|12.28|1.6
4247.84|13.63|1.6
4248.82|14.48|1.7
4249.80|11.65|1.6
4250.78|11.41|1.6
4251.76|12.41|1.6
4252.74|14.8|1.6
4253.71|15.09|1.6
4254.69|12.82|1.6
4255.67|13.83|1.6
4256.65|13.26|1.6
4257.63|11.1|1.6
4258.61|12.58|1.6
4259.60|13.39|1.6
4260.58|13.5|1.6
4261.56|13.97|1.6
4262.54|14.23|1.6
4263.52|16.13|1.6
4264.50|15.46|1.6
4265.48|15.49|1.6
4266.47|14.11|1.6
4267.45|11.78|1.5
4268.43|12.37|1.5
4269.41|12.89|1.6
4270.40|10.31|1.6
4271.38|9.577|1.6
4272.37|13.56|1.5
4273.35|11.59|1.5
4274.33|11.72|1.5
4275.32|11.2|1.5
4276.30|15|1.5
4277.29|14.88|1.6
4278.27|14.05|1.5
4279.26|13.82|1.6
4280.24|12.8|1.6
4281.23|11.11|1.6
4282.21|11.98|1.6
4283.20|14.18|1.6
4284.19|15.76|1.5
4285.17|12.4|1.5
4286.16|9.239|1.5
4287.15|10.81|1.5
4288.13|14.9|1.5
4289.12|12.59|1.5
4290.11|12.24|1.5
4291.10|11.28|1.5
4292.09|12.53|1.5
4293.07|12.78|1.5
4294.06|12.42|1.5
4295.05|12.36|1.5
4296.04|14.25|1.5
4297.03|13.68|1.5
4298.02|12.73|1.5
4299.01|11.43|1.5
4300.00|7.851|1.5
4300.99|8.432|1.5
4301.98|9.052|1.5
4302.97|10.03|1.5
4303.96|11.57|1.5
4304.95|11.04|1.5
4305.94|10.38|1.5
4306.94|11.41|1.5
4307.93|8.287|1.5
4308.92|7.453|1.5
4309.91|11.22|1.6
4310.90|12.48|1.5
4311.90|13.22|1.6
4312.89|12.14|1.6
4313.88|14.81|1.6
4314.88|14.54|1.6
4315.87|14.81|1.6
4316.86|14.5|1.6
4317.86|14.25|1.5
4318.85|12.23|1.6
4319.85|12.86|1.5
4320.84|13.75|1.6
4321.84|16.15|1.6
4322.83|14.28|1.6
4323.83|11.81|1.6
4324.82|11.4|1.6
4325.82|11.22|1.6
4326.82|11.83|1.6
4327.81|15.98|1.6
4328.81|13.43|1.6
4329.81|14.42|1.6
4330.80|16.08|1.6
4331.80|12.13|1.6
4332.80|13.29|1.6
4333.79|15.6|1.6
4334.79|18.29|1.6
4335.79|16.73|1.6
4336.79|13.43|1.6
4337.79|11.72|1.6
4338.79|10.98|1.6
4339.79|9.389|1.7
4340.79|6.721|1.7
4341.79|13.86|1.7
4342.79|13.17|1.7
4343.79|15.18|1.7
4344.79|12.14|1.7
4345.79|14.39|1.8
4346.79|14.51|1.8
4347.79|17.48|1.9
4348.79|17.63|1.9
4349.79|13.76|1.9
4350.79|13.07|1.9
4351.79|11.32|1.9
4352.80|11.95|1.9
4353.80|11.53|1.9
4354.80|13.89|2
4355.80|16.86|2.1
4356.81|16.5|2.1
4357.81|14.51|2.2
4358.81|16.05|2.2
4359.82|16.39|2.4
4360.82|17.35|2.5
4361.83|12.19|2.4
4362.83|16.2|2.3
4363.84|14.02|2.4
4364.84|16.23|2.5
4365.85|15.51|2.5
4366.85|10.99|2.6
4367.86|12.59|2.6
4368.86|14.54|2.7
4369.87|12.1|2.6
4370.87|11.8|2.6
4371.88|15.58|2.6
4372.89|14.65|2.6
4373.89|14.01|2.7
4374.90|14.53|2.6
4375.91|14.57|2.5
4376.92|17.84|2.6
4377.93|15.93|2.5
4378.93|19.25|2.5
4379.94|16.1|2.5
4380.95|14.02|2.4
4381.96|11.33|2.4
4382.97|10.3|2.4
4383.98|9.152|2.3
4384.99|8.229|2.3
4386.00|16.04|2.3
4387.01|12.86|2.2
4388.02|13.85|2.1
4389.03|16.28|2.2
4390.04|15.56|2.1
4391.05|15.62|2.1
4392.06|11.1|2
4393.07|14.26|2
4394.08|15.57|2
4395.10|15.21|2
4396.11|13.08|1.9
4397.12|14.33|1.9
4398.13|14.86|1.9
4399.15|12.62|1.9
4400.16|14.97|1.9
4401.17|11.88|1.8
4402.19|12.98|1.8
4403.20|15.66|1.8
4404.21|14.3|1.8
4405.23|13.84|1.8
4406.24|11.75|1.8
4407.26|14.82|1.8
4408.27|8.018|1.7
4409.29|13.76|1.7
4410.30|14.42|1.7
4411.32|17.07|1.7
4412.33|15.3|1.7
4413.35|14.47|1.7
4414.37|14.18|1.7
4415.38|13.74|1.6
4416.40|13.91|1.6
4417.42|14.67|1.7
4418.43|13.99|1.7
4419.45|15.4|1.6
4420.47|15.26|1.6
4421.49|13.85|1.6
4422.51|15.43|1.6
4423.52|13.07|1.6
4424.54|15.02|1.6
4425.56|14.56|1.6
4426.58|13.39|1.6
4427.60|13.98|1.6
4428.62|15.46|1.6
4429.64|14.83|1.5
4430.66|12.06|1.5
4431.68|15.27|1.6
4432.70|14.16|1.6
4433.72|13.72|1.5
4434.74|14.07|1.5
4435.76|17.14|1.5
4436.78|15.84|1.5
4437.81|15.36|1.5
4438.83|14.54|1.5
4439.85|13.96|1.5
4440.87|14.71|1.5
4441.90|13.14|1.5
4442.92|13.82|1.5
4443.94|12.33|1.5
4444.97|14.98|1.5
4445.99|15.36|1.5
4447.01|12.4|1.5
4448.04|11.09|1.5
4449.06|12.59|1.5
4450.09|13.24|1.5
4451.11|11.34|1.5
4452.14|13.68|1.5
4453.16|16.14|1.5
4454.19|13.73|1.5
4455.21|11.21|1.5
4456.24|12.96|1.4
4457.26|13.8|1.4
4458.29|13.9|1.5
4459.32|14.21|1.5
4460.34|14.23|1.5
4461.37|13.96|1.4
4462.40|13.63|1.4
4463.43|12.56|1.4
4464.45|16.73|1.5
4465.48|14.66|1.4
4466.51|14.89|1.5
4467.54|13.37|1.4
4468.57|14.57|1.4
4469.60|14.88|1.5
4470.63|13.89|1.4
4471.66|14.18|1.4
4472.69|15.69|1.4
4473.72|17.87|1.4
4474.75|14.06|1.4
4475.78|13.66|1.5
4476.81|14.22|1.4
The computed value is -3.6 AA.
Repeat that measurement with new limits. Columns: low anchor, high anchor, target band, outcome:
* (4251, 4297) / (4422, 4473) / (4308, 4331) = 0.3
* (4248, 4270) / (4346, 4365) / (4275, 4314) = 5.5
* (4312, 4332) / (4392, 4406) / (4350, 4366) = -0.9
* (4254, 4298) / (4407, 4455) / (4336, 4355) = 0.7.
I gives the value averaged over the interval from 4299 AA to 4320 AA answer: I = 11.5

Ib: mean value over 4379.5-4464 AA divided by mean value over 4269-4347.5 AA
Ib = 1.1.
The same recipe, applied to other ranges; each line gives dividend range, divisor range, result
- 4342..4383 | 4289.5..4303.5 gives 1.26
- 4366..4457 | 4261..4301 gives 1.10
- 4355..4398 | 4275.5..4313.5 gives 1.20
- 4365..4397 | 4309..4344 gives 1.05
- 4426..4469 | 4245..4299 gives 1.07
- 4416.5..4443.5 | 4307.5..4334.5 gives 1.10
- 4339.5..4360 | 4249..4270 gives 1.03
